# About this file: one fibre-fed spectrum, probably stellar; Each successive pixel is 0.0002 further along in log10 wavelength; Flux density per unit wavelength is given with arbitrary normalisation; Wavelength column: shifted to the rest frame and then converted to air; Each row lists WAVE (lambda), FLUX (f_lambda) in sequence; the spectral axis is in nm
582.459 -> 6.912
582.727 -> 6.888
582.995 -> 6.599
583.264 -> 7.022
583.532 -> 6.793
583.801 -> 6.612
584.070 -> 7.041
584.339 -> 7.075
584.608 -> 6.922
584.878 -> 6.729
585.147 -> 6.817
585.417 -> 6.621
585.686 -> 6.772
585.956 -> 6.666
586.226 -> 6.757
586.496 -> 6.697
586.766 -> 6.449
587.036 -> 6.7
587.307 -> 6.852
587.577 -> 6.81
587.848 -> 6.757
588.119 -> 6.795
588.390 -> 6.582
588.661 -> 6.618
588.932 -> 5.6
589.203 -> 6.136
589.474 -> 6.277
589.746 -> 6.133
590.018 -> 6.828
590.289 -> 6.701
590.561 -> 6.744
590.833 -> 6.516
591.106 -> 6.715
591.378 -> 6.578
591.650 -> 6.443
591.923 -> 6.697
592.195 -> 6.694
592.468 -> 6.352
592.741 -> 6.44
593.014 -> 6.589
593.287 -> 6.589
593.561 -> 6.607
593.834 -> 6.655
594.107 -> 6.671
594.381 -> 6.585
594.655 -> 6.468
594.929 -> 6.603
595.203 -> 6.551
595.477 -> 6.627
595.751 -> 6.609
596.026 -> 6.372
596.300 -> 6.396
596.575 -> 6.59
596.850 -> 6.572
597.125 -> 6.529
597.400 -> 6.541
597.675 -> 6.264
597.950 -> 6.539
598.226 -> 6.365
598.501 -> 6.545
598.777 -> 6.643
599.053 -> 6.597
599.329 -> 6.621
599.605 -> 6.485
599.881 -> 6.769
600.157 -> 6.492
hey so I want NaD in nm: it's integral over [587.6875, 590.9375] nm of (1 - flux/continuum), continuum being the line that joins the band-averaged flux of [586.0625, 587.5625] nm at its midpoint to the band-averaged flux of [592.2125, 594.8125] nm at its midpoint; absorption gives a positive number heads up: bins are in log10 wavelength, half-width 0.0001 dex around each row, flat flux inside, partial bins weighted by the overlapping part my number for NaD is 0.08 nm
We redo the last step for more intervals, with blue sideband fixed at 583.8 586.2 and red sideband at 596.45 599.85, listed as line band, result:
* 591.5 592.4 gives 0.010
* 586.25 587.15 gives 0.019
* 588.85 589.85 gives 0.099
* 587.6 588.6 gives 0.005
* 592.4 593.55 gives 0.022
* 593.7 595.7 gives 0.003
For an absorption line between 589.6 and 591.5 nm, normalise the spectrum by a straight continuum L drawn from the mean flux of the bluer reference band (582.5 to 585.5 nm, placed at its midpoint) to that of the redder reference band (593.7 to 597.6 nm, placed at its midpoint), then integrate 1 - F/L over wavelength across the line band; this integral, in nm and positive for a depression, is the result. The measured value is 0.021 nm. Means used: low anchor 6.84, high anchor 6.55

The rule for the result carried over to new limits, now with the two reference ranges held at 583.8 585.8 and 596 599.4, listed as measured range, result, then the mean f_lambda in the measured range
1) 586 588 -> 0.02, 6.71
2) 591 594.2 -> 0.03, 6.59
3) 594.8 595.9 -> 0.00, 6.59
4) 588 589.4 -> 0.08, 6.34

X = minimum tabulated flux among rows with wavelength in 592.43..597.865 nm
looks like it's 6.264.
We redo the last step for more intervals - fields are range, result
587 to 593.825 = 5.6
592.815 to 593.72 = 6.589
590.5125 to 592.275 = 6.443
